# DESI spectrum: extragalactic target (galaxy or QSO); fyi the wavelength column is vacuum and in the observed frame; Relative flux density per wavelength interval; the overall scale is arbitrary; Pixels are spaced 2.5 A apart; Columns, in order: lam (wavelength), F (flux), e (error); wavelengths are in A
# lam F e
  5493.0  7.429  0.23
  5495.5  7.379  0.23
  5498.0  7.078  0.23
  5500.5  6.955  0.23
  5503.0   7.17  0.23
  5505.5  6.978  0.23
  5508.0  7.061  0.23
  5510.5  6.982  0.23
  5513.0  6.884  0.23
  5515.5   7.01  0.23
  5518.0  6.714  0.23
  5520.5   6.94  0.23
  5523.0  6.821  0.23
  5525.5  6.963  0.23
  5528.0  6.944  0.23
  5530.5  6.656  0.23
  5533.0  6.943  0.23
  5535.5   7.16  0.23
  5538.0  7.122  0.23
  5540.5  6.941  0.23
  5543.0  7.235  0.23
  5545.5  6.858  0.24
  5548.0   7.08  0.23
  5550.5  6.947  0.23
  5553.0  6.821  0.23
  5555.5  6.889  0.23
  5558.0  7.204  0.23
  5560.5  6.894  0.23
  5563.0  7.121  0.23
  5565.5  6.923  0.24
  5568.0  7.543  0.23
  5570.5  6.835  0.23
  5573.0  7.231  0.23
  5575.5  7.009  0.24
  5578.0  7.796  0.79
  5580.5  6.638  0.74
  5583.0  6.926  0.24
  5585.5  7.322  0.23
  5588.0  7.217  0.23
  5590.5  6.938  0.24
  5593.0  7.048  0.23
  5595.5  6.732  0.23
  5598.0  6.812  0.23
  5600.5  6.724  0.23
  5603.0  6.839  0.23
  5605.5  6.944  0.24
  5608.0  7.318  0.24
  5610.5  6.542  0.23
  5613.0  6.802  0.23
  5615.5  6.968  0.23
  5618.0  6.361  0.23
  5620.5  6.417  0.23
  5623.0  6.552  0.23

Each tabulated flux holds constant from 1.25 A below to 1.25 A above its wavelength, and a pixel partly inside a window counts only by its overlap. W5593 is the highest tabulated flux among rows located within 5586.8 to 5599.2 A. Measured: 7.217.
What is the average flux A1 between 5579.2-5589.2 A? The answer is 7.03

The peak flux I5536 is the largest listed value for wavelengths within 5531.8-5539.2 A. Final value 7.16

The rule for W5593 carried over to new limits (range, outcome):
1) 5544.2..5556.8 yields 7.08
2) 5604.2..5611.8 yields 7.318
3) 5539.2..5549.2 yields 7.235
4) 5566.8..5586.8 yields 7.796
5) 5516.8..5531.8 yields 6.963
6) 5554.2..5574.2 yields 7.543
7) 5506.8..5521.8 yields 7.061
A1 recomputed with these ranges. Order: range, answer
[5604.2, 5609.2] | 7.13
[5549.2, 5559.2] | 6.96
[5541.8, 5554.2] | 6.99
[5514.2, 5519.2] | 6.86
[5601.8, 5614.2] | 6.89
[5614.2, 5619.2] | 6.67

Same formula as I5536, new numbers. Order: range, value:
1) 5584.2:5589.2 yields 7.322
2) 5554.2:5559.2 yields 7.204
